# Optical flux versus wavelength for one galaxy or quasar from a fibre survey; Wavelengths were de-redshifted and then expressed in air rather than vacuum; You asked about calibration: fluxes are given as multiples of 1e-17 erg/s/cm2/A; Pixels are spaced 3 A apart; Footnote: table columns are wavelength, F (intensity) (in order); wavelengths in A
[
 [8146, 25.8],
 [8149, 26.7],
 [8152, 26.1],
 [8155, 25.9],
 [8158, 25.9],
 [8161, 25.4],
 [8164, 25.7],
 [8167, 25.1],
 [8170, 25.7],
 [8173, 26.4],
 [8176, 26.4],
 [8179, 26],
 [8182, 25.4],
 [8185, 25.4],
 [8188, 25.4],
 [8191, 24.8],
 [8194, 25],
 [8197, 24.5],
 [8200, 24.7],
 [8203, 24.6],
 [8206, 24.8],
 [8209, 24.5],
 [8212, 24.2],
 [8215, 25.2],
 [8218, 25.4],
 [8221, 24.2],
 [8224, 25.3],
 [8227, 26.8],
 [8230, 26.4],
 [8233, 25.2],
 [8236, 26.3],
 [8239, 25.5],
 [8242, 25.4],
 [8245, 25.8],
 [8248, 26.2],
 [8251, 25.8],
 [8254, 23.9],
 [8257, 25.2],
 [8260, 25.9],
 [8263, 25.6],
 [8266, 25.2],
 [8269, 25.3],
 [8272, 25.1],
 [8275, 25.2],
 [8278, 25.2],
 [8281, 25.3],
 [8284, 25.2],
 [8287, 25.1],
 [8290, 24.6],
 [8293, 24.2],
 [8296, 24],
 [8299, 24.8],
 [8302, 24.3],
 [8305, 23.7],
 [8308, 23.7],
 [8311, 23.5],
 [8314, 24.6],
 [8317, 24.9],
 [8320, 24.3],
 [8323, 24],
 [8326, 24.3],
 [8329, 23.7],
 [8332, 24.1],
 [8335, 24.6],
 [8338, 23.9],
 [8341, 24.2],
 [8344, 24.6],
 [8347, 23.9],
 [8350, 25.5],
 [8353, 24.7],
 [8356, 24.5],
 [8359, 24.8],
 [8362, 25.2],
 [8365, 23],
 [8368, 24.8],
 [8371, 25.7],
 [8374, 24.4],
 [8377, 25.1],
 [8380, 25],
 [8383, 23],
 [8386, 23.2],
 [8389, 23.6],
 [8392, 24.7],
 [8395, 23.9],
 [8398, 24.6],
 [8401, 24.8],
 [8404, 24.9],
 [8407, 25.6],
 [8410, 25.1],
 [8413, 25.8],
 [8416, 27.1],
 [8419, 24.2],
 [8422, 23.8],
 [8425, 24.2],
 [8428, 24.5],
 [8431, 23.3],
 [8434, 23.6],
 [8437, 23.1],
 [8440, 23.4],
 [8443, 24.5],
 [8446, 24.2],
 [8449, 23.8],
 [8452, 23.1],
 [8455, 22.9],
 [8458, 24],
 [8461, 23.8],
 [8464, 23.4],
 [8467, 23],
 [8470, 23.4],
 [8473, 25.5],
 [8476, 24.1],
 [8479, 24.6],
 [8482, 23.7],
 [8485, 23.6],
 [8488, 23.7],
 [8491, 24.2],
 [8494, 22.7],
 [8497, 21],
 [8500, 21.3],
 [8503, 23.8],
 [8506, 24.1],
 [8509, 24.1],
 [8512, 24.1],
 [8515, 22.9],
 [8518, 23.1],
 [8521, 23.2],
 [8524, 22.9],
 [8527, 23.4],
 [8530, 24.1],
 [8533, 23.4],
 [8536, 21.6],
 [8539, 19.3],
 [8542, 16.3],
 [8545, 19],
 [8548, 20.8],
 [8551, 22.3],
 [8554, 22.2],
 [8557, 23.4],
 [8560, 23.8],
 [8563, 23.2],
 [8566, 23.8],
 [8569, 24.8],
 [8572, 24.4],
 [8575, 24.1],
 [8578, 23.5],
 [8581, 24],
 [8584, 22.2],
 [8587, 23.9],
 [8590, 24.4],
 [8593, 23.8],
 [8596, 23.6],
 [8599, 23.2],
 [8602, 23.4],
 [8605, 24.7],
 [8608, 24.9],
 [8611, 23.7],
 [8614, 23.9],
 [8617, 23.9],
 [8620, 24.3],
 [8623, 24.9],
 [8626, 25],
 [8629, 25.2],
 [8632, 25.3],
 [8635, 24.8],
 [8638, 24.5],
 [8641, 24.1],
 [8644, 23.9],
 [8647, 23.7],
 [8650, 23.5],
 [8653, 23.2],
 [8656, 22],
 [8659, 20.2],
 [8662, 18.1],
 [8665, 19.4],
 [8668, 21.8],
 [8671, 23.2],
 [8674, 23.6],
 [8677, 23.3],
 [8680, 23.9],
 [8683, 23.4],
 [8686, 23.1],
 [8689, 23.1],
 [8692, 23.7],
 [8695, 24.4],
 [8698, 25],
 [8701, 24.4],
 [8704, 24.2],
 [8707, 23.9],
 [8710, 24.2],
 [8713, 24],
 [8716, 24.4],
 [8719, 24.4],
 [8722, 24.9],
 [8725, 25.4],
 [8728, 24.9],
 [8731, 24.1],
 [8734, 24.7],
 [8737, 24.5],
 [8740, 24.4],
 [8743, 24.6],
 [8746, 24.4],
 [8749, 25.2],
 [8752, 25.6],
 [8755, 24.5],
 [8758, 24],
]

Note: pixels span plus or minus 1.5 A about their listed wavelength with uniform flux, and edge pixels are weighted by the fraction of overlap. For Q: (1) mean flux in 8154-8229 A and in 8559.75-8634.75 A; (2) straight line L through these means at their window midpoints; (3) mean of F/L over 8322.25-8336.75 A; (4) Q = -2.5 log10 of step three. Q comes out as 0.03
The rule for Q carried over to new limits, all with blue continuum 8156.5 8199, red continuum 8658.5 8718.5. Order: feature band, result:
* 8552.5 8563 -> 0.028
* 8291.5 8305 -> 0.030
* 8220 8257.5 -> -0.015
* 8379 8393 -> 0.032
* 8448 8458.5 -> 0.038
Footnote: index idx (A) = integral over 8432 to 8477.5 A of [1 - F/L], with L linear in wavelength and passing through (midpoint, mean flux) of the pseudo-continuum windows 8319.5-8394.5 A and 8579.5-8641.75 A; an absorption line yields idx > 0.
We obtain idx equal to 1.1 A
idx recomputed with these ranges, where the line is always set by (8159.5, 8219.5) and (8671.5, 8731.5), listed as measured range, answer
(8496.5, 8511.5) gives 0.9 A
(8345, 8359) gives 0.1 A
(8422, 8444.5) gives 0.8 A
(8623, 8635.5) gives -0.4 A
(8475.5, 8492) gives 0.4 A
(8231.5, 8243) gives -0.2 A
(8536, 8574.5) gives 3.8 A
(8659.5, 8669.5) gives 1.8 A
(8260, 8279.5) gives -0.2 A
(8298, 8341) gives 1.3 A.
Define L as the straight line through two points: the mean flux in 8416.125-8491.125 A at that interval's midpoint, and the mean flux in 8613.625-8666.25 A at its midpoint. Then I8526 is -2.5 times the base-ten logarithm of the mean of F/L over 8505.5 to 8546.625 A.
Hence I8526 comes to 0.07 mag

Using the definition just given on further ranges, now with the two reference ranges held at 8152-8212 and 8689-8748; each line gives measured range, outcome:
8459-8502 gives 0.06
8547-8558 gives 0.12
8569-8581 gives 0.03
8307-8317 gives 0.05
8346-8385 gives 0.02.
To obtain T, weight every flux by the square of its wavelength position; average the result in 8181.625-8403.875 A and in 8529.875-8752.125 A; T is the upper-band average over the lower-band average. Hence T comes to 1.0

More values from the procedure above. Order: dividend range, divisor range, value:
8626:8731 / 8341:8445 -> 1.03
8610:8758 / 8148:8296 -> 1.05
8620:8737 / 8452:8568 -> 1.08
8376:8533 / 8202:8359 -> 1.00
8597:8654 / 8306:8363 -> 1.07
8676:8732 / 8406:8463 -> 1.06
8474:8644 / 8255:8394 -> 1.01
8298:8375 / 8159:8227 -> 1.00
